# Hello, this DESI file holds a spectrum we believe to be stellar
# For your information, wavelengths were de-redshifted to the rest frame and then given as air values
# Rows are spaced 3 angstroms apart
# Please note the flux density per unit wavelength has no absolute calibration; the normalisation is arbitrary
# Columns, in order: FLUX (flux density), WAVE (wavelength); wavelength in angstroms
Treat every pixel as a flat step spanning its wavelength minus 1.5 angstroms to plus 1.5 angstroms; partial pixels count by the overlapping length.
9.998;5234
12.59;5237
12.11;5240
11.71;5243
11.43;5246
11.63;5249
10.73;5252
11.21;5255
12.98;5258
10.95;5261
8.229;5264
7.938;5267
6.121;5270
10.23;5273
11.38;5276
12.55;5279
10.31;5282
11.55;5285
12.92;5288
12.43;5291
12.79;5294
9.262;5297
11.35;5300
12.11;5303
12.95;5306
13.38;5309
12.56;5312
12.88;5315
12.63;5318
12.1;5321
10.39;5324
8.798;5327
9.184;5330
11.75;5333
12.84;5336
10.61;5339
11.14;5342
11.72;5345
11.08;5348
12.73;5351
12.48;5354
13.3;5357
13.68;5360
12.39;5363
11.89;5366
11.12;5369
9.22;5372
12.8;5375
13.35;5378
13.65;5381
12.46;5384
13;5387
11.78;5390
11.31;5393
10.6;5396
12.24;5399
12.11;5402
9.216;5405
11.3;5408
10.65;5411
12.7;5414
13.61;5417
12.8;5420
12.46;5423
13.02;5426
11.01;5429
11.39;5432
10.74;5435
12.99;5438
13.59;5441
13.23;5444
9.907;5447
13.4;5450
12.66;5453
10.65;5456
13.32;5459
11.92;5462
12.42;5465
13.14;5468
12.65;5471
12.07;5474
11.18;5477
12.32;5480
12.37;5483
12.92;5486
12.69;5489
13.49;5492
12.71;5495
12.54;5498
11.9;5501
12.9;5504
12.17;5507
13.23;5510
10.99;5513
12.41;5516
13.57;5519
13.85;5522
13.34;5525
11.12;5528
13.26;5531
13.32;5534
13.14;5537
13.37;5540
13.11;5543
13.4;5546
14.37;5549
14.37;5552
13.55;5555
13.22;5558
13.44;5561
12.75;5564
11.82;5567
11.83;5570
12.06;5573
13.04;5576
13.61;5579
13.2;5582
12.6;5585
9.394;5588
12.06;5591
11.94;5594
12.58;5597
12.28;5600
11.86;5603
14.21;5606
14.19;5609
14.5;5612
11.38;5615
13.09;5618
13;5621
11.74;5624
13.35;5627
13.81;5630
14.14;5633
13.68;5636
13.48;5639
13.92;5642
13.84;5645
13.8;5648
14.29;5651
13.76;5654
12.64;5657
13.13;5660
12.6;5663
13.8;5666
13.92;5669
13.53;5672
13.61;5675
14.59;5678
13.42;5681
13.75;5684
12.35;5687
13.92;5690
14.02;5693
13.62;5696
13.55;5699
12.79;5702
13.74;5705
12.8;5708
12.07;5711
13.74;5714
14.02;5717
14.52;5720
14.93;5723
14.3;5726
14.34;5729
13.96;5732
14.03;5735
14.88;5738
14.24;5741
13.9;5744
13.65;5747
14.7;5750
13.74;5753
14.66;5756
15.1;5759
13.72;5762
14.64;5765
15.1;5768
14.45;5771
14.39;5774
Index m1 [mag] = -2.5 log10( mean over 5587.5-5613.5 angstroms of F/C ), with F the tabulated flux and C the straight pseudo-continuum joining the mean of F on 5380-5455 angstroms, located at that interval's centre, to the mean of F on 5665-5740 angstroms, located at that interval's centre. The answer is 0.040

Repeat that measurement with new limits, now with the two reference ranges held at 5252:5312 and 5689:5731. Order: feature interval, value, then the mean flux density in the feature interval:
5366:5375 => 0.07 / 10.9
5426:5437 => 0.06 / 11.4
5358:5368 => -0.09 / 12.6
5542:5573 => -0.03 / 13.1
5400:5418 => 0.03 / 11.6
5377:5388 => -0.12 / 13.1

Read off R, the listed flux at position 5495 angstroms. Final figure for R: 12.71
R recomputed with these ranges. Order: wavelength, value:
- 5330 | 9.184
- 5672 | 13.53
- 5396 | 10.6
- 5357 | 13.3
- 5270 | 6.121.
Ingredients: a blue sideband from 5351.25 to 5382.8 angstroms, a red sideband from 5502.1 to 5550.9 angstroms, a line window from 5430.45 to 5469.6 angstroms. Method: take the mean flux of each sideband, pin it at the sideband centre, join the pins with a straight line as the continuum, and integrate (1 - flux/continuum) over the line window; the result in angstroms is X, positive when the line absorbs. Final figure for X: 1.4 angstroms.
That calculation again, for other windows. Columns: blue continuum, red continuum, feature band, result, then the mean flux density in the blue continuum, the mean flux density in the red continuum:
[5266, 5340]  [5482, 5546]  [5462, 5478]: 0.2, 11.3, 12.8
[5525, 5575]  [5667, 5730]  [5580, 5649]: 1.8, 13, 13.7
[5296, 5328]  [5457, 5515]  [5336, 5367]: -0.6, 11.8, 12.5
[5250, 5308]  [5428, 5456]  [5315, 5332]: 0.6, 11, 12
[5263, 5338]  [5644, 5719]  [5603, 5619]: -0.3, 11.2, 13.5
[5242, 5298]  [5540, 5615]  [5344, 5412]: -2.1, 10.9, 12.9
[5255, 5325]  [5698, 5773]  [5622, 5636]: 0.1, 11.3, 14.1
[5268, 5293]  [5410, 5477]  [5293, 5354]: -1.9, 10.9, 12.3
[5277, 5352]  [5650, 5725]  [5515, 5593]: 0.0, 11.7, 13.6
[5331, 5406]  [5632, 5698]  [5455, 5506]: 0.6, 11.9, 13.6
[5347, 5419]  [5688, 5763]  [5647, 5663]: 0.1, 12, 13.9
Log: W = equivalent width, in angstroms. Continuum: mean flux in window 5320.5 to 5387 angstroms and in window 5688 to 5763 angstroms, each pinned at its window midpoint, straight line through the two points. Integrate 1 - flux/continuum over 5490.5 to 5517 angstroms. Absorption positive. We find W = 0.4 angstroms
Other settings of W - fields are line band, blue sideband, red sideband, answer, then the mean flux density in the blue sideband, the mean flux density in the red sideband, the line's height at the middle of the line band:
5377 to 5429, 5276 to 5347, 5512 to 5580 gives 0.4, 11.7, 13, 12.2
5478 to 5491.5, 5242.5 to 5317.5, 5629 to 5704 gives -0.1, 11.3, 13.6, 12.5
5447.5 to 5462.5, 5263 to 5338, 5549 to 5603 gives -0.4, 11.2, 12.6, 12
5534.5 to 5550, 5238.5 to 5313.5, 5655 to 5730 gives -0.9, 11.2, 13.6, 12.7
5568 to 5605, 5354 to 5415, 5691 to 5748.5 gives 2.4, 11.9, 13.8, 13.1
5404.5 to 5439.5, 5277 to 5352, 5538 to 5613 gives 0.8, 11.7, 12.9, 12.2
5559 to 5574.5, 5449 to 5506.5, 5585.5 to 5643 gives 0.4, 12.5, 12.9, 12.7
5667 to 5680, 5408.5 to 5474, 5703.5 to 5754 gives -0.2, 12.3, 14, 13.6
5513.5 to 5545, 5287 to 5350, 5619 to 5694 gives -0.4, 11.7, 13.5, 12.8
